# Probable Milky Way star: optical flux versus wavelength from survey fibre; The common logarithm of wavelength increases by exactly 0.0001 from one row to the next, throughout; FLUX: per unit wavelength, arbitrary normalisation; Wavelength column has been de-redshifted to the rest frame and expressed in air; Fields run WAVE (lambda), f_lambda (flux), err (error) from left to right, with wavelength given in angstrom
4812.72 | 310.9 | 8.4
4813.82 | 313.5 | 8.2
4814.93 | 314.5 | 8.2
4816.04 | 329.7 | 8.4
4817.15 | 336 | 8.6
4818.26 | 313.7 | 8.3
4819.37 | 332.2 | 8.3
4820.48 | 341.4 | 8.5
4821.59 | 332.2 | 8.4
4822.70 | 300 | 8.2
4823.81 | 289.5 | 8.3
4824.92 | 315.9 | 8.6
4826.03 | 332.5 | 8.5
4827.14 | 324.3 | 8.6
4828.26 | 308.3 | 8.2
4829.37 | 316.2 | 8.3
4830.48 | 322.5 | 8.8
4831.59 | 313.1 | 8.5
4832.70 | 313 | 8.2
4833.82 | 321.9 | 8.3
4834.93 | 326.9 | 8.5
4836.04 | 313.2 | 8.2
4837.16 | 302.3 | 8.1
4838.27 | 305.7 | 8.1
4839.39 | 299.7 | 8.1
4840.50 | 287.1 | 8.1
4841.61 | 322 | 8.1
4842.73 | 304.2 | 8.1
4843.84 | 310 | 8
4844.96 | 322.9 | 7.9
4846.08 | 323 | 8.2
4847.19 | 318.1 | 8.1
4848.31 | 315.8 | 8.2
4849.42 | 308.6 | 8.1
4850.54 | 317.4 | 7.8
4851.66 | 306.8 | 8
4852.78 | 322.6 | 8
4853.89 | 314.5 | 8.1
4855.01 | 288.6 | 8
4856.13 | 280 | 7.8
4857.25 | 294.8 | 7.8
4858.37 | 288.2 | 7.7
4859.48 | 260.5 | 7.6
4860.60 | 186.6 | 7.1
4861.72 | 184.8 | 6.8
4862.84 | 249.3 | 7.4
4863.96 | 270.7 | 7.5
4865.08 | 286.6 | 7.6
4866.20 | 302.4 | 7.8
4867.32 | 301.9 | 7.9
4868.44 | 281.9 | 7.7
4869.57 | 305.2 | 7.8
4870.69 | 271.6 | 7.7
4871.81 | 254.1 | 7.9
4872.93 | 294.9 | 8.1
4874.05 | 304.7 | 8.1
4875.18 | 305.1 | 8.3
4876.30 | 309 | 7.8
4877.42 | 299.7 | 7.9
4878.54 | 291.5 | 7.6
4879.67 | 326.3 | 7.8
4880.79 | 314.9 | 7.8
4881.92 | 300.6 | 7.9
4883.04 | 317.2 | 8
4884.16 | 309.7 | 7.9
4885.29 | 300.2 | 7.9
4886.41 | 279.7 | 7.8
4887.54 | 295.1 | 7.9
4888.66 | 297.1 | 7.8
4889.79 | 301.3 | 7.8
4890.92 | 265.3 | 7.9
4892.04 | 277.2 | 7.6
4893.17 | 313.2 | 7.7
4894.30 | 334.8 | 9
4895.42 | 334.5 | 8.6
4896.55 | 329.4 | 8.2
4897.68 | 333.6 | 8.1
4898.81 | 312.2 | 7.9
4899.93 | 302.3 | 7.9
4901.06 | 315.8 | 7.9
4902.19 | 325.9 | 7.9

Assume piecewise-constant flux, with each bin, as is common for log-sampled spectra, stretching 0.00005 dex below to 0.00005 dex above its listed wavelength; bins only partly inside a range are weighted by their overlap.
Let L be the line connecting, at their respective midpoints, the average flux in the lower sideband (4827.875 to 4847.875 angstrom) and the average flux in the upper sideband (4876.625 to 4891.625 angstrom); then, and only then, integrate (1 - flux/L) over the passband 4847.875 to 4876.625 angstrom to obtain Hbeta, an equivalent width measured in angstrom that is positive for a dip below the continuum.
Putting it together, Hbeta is 2.0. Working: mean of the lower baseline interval 313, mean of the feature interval 285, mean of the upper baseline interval 300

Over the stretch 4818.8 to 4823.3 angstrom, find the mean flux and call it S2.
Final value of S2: 326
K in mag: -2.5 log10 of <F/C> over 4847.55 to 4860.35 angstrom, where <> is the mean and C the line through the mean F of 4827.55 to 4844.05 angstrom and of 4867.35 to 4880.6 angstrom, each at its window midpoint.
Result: 0.02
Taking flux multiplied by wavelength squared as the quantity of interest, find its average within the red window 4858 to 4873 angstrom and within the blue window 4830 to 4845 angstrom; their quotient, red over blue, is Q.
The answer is 0.9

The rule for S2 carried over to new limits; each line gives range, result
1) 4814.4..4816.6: 322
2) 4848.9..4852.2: 310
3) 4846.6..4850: 315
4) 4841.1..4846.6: 316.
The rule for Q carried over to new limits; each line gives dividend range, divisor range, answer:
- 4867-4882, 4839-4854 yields 0.96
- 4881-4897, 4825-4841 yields 0.99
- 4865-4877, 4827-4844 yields 0.95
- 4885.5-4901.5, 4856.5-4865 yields 1.24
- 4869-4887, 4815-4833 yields 0.96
